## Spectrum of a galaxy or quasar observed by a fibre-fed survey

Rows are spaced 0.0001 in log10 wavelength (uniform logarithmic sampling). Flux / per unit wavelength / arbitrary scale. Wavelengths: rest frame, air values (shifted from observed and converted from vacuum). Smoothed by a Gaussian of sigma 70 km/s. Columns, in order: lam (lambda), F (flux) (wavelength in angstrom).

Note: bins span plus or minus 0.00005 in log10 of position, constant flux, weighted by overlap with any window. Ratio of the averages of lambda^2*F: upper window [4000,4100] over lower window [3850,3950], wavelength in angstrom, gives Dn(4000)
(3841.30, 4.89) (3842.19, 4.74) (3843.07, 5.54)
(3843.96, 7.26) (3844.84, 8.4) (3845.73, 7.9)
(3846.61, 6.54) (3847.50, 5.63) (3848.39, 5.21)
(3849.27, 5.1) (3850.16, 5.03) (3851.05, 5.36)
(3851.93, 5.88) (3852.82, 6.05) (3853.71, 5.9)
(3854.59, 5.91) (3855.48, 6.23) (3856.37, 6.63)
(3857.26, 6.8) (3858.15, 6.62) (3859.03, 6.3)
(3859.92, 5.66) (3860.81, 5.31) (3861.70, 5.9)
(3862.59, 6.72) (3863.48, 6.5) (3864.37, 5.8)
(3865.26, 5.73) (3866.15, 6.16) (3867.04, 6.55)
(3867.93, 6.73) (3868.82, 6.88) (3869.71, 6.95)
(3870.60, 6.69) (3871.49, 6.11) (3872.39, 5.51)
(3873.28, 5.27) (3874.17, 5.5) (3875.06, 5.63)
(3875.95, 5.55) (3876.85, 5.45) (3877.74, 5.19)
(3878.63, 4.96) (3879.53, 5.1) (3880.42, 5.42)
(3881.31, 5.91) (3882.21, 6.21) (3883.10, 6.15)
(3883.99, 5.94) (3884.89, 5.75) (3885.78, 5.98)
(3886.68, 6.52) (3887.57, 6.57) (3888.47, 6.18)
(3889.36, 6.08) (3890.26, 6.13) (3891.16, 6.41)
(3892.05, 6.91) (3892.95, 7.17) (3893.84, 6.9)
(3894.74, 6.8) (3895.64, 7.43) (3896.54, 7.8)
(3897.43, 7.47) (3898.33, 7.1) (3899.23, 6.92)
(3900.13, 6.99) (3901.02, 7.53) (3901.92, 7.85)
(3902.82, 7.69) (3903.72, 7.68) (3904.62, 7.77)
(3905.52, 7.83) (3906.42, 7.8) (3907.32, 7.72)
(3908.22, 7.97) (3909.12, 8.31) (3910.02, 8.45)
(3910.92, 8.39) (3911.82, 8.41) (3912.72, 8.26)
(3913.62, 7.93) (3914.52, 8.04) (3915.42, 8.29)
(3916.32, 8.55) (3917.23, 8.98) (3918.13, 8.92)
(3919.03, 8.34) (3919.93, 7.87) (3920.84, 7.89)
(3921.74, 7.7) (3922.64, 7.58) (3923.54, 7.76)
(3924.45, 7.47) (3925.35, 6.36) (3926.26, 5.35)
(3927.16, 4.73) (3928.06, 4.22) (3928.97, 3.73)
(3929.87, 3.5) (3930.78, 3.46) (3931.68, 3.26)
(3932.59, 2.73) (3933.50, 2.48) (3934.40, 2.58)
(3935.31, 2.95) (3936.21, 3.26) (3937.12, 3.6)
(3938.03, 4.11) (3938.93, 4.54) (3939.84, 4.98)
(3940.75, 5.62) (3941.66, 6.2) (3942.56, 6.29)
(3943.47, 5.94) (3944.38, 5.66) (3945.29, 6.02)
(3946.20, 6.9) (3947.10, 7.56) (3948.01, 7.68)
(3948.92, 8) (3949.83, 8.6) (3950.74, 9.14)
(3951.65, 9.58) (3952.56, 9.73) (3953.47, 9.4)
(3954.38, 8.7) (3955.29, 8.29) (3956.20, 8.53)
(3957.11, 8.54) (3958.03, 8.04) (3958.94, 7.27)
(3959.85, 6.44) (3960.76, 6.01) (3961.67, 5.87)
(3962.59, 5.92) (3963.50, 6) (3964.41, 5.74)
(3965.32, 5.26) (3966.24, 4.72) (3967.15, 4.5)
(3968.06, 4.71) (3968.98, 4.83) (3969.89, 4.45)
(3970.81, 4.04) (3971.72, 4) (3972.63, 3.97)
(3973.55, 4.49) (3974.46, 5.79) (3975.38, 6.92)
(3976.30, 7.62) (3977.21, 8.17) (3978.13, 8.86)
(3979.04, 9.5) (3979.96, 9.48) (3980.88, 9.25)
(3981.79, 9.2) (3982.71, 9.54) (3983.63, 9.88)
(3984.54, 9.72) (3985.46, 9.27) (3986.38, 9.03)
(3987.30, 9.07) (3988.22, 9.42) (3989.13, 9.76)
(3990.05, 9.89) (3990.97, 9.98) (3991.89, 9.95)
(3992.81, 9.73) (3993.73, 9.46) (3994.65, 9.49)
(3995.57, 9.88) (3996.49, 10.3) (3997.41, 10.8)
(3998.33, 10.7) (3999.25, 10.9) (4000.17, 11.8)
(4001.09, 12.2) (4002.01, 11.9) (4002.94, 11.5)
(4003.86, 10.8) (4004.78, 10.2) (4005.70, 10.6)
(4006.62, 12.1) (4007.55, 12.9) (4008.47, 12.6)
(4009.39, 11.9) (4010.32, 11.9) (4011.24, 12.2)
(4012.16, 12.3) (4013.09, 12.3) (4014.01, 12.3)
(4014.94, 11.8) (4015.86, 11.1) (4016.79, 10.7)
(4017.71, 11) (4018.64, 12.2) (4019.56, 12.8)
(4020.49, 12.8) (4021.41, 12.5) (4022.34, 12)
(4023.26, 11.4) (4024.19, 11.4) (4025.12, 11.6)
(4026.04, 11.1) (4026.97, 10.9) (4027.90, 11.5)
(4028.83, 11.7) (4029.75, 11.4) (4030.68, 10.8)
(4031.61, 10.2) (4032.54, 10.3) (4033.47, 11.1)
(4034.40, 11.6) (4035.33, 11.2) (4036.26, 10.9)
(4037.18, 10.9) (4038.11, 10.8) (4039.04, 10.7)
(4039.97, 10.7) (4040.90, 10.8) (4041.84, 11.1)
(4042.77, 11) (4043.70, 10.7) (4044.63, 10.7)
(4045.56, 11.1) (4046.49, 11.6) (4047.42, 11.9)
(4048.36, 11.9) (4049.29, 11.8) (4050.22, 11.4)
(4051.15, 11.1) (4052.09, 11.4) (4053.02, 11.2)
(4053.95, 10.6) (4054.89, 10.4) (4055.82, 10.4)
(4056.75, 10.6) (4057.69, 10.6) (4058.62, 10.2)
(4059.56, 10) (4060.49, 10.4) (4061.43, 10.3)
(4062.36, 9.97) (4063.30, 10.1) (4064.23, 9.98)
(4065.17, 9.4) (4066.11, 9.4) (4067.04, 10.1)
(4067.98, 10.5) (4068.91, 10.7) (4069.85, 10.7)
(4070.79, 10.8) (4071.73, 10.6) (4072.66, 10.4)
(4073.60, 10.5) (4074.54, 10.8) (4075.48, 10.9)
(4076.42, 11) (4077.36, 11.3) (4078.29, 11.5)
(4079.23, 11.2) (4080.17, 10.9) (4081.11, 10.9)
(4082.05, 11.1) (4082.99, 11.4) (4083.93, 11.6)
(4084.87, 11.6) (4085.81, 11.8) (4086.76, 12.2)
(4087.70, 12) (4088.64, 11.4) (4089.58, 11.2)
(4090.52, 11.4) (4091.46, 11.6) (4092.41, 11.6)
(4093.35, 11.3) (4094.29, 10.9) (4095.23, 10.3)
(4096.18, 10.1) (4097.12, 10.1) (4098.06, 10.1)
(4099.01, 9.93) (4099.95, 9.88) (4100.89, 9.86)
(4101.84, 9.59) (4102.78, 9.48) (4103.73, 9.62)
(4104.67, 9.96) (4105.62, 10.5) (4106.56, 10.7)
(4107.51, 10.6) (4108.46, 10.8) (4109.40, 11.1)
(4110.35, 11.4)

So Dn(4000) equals 1.89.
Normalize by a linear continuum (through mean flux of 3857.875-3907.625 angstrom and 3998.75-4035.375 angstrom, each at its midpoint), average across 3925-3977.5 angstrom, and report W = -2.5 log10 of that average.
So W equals 0.49 mag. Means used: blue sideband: 6.45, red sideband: 11.6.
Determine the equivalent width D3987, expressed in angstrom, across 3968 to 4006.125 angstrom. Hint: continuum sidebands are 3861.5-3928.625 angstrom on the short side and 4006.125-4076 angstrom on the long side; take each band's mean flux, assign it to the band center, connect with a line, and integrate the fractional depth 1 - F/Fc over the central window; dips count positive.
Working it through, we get 2.84 angstrom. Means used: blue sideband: 6.84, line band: 8.88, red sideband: 11.1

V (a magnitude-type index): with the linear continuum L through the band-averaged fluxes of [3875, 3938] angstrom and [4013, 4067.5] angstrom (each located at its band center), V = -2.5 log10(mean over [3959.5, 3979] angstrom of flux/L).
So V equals 0.445 mag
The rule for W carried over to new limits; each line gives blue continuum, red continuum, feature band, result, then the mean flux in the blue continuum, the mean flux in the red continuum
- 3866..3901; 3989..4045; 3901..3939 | 0.16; 6.3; 11.2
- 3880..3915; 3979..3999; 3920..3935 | 0.48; 7.14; 9.71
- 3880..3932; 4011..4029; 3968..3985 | 0.37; 6.95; 11.8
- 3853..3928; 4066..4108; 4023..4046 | -0.14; 6.79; 10.8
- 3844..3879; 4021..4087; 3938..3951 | 0.25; 6.07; 10.9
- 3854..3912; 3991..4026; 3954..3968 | 0.40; 6.58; 11.4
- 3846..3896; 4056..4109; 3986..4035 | -0.22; 6.07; 10.6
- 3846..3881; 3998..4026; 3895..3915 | -0.03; 5.92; 11.7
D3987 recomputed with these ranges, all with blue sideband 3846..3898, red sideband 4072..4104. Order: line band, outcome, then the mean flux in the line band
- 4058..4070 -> 0.3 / 10.1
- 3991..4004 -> -2.6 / 10.6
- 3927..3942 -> 7.3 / 3.84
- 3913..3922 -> -1.4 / 8.26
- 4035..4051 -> -2.0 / 11.1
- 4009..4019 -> -2.7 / 11.8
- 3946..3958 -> -1.0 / 8.53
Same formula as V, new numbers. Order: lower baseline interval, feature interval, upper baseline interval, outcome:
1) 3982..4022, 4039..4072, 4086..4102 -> 0.02 mag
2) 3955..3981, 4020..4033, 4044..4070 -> -0.23 mag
